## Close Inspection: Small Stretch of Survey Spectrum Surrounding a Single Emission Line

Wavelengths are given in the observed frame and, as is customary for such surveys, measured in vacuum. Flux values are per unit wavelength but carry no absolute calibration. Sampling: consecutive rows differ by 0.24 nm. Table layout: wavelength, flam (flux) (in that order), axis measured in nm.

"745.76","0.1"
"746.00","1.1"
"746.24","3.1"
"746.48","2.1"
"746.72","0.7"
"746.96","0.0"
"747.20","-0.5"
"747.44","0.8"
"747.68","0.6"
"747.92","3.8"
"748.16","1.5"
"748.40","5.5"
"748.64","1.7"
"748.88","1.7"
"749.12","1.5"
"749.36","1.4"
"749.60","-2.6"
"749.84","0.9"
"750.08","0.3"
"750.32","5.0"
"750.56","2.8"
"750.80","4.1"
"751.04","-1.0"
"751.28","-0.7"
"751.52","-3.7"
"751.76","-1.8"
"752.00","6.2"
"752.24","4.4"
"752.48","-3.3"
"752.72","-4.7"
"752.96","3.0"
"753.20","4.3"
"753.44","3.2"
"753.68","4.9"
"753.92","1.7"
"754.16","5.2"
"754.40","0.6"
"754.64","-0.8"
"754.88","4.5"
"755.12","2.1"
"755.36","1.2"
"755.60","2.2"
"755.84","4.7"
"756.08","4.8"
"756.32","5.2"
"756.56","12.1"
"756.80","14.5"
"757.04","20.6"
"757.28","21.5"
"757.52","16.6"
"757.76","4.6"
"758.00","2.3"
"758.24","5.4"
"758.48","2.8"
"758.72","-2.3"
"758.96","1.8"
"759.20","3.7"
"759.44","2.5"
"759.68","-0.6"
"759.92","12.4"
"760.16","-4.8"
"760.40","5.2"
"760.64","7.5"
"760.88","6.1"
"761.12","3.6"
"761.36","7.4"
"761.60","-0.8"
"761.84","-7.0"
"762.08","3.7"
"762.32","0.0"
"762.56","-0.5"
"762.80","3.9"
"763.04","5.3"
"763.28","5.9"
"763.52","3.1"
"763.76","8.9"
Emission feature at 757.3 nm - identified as [O II]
